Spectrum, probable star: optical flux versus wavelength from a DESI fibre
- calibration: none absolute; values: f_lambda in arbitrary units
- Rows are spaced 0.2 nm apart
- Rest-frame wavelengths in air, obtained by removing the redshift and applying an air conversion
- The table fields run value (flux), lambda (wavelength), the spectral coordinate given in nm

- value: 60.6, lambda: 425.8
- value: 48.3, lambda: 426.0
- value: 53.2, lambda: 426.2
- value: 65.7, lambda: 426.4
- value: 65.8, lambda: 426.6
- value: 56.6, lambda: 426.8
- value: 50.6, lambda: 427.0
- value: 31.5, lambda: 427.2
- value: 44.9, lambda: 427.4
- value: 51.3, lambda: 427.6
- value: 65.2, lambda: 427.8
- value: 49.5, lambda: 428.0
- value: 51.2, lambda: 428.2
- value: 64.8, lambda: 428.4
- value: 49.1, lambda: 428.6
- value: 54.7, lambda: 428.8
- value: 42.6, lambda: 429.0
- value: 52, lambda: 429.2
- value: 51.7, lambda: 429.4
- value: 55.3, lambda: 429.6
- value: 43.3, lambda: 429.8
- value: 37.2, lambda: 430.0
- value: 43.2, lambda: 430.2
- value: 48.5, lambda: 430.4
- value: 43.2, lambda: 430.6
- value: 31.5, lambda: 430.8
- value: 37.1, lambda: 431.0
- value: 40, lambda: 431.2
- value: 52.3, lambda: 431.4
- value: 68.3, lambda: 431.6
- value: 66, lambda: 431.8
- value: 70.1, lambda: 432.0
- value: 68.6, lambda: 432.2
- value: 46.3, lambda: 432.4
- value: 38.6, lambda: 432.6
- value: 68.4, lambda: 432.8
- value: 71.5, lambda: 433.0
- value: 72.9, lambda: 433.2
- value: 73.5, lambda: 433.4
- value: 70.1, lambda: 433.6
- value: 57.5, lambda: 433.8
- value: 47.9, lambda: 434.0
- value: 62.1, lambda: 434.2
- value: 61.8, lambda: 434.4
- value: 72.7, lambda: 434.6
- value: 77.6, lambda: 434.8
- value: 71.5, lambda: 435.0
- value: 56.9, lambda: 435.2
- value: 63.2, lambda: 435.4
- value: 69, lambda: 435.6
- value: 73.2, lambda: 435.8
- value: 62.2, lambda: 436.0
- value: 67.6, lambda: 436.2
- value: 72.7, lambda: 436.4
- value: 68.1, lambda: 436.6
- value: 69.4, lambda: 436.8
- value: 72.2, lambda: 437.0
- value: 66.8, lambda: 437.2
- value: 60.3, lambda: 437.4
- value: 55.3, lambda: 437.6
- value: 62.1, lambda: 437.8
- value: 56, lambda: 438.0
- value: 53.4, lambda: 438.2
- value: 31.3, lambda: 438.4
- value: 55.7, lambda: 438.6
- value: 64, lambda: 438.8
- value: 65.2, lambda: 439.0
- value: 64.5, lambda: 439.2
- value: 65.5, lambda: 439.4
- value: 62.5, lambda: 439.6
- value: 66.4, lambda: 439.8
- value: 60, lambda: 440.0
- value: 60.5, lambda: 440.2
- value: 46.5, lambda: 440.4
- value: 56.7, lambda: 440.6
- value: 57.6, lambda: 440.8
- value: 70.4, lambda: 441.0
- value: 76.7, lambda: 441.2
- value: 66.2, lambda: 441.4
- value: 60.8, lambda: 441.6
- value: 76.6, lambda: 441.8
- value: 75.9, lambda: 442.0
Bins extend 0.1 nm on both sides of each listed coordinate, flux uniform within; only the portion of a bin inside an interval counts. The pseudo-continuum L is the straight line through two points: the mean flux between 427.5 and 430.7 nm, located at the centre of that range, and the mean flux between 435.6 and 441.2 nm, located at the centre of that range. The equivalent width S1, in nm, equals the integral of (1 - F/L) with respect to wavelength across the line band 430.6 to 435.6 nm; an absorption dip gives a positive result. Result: -0.42 nm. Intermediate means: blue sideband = 50.2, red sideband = 62.1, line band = 60.1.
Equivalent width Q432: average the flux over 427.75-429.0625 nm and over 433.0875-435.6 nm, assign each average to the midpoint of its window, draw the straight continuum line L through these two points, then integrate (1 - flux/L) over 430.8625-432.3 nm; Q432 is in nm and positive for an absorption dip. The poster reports 0.08 nm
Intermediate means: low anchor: 53.8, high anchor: 65.8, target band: 56.8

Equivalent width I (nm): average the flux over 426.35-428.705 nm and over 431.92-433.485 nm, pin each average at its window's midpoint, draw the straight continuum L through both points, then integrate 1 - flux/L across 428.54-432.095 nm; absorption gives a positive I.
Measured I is 0.59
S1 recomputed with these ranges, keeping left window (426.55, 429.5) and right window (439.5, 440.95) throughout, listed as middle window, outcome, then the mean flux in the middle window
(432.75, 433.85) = -0.29 nm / 69.5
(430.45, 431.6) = 0.22 nm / 43.5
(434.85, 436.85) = -0.39 nm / 67.6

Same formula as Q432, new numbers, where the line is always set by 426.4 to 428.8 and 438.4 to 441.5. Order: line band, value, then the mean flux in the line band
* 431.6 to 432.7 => -0.05 nm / 58.9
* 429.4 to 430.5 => 0.18 nm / 46.1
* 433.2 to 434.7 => -0.17 nm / 64.3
